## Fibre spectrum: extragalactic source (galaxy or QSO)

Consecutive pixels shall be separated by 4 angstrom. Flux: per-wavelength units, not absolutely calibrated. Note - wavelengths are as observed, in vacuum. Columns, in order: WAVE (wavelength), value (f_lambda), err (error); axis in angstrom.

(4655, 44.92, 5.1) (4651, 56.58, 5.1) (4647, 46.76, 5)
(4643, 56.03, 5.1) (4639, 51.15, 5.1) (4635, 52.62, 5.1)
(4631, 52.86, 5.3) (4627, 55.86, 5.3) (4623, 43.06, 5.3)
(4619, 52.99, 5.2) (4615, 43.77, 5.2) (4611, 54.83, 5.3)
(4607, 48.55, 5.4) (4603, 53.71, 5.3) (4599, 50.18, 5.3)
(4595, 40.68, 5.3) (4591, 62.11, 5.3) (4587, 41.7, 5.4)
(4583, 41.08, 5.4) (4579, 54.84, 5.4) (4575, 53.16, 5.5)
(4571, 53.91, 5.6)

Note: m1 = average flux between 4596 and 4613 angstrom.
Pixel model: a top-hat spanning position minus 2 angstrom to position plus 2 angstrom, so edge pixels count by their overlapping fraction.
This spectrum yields 51.2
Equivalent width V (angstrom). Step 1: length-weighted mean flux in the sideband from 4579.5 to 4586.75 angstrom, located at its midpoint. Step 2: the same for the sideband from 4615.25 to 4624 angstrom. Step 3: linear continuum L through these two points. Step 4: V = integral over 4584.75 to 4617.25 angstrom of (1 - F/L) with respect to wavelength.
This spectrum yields -2.5 angstrom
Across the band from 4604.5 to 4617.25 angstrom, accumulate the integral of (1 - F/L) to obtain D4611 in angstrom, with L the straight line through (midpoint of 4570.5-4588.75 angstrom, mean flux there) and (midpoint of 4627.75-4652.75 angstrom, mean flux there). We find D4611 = 0.36 angstrom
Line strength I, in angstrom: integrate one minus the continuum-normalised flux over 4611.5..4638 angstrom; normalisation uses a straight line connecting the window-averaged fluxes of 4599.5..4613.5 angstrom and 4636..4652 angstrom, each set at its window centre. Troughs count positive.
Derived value 0.8 angstrom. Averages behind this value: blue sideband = 51.8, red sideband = 52.4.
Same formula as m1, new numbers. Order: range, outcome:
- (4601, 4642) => 51.1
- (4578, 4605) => 49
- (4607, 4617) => 49.1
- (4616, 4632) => 50.6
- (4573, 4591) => 49.3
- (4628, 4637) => 53.1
